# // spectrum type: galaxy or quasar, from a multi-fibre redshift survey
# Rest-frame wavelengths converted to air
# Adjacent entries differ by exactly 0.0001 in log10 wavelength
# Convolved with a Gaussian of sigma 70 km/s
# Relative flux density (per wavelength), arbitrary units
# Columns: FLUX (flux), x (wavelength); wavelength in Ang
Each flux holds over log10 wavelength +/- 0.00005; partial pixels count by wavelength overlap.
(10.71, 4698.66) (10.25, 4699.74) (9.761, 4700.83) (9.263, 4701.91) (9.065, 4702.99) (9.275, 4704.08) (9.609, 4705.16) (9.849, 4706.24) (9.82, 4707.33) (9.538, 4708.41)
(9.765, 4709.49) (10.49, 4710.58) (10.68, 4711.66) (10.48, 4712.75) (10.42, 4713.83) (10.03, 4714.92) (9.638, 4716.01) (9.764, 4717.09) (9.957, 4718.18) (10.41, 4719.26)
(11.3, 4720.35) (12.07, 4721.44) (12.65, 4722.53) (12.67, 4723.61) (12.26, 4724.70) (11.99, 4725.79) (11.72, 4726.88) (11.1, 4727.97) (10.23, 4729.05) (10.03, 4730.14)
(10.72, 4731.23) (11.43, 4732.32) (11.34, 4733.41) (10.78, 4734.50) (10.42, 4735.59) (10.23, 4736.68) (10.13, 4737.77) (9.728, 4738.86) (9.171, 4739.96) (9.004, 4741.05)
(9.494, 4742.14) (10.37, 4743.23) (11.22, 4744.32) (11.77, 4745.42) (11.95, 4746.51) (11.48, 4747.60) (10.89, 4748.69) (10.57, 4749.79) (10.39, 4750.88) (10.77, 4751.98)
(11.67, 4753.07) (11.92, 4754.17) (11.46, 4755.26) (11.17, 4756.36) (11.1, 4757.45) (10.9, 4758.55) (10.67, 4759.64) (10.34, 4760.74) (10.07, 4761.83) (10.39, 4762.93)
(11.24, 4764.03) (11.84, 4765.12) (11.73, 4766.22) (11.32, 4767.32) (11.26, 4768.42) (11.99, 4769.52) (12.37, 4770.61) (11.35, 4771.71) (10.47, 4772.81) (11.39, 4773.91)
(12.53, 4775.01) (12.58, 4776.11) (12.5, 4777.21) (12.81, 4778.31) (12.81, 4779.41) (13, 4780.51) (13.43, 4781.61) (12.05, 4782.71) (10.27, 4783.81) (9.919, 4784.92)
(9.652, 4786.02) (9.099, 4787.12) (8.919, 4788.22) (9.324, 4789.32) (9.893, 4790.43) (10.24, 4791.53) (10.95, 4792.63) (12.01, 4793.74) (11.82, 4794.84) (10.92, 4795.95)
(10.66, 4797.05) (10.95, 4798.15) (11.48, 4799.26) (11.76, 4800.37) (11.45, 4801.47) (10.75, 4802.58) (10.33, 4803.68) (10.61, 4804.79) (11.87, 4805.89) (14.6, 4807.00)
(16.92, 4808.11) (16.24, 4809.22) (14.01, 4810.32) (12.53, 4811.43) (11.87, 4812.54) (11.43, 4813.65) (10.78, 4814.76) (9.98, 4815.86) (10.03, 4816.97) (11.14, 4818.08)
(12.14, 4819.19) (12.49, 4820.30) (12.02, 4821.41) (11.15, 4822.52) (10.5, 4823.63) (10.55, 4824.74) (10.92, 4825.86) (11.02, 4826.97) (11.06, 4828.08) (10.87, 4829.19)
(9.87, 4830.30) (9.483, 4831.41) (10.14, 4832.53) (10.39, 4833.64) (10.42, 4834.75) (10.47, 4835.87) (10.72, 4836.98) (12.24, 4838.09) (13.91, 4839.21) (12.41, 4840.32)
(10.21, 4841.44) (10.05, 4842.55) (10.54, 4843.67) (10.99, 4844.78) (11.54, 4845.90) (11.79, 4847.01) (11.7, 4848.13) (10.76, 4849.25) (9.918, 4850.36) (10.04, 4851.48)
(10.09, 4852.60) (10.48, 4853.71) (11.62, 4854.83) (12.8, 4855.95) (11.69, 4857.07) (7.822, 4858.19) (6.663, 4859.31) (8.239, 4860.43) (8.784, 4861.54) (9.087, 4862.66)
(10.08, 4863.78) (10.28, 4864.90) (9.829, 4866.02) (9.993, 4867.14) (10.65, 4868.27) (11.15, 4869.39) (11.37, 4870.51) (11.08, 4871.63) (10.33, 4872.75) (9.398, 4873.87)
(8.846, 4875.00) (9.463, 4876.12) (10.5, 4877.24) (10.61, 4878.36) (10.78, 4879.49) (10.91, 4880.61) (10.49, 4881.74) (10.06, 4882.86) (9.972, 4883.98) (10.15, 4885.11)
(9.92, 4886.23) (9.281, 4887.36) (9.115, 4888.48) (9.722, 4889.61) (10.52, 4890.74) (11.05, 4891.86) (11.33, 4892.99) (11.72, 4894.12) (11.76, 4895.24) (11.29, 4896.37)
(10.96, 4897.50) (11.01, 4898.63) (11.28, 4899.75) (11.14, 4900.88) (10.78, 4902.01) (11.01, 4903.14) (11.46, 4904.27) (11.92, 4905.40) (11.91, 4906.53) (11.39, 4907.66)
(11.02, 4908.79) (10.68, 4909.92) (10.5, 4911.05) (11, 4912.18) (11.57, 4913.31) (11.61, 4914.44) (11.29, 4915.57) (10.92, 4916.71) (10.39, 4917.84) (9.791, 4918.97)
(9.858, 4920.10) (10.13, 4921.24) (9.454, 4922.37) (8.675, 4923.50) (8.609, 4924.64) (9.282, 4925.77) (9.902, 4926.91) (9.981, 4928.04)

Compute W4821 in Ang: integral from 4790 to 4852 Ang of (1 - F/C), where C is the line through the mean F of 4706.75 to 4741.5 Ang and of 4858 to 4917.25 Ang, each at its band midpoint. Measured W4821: -4.8 Ang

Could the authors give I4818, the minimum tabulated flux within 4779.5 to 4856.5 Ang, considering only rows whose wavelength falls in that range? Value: 8.919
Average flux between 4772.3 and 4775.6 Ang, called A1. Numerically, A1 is 11.5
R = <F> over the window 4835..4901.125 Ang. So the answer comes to 10.5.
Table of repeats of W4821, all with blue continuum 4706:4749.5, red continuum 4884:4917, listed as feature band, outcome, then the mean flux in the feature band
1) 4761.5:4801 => -1.84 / 11.3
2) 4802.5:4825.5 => -2.58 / 12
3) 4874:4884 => 0.67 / 10.2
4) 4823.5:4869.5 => 1.42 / 10.5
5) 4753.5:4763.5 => -0.17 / 10.9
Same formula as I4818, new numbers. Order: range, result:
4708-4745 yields 9.004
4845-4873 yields 6.663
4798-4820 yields 9.98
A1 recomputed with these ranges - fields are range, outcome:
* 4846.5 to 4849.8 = 11.4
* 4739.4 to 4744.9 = 9.85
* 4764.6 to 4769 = 11.5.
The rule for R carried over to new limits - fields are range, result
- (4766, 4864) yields 11.2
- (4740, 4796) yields 11.1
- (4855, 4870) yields 9.82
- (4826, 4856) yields 10.9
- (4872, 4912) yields 10.6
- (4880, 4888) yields 10.1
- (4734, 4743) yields 9.88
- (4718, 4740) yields 11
